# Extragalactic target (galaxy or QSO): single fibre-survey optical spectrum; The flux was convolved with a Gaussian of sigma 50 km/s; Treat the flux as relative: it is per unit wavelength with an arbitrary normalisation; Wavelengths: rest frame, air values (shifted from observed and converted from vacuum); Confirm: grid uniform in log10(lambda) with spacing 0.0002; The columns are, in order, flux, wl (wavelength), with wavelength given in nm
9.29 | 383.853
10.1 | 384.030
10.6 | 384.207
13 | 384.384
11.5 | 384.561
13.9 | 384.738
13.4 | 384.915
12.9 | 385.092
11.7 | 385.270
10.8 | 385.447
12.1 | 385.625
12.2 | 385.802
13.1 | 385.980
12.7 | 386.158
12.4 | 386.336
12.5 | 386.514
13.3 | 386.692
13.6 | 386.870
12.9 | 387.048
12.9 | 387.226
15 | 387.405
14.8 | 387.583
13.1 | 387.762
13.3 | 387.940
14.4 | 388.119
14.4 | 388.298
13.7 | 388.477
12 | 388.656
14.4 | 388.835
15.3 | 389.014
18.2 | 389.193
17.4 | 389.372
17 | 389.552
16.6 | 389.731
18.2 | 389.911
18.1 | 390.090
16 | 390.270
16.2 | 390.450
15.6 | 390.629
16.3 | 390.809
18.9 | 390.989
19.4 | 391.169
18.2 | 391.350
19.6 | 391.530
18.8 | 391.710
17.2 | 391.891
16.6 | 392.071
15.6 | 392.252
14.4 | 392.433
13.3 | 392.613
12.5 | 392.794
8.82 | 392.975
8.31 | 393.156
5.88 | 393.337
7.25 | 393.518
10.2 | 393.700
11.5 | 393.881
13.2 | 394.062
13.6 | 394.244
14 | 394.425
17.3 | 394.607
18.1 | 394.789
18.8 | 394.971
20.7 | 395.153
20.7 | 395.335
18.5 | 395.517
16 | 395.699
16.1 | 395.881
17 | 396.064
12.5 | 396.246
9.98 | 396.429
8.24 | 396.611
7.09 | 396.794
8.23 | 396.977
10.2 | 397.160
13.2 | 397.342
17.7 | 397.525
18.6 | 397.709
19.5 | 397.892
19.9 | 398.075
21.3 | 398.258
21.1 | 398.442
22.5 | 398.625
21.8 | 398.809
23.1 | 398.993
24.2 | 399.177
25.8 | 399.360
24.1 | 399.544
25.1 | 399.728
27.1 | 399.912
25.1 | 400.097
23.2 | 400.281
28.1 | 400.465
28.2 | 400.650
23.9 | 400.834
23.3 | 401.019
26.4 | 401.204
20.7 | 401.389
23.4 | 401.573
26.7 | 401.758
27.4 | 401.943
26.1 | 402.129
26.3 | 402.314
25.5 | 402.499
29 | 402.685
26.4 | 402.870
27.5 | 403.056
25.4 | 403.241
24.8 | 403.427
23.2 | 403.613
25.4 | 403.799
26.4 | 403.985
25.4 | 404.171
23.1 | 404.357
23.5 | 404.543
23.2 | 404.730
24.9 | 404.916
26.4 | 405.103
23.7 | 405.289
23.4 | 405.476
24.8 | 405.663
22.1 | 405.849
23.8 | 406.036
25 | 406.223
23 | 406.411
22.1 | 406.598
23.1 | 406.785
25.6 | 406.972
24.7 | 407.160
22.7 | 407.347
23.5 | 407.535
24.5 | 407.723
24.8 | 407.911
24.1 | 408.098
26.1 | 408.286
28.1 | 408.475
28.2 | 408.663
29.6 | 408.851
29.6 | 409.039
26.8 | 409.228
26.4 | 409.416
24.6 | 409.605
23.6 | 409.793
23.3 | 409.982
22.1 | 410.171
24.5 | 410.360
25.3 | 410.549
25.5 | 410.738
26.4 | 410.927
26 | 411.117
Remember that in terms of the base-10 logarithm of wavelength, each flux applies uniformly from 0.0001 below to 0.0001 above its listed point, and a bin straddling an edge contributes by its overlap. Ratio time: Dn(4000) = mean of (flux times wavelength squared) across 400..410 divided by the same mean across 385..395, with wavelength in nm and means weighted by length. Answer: 1.9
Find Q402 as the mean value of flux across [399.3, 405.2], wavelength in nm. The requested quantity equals 25.3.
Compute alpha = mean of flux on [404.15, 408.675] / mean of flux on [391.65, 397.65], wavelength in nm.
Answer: 1.78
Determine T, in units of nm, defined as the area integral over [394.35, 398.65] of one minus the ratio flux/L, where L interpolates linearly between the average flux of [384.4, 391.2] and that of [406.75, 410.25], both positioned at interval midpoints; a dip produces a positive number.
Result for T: 0.67 nm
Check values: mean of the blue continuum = 14.4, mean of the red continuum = 25.4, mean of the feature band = 16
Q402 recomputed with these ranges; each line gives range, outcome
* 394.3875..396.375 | 17.2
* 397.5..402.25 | 23.7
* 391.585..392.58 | 16.4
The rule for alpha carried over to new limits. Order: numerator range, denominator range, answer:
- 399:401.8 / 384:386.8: 2.02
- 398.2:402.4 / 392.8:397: 1.86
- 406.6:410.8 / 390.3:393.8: 1.75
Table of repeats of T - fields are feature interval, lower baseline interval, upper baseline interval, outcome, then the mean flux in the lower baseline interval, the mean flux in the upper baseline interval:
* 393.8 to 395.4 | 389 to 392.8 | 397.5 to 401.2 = 0.27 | 16.9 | 23.4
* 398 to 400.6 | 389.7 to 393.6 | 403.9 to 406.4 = -0.46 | 15.1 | 24.2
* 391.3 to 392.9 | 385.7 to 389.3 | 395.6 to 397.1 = -0.42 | 13.7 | 11.9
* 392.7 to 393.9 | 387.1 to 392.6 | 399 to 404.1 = 0.62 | 16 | 25.5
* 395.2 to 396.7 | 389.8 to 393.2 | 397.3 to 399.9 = 0.34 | 16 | 21.6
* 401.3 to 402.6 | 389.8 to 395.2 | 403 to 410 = -0.21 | 15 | 24.9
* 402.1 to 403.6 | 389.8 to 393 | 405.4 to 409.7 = -0.24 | 16.5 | 25.1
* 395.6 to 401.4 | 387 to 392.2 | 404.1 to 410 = 0.29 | 16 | 24.8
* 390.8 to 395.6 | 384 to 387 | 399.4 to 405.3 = 0.83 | 12.4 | 25.3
